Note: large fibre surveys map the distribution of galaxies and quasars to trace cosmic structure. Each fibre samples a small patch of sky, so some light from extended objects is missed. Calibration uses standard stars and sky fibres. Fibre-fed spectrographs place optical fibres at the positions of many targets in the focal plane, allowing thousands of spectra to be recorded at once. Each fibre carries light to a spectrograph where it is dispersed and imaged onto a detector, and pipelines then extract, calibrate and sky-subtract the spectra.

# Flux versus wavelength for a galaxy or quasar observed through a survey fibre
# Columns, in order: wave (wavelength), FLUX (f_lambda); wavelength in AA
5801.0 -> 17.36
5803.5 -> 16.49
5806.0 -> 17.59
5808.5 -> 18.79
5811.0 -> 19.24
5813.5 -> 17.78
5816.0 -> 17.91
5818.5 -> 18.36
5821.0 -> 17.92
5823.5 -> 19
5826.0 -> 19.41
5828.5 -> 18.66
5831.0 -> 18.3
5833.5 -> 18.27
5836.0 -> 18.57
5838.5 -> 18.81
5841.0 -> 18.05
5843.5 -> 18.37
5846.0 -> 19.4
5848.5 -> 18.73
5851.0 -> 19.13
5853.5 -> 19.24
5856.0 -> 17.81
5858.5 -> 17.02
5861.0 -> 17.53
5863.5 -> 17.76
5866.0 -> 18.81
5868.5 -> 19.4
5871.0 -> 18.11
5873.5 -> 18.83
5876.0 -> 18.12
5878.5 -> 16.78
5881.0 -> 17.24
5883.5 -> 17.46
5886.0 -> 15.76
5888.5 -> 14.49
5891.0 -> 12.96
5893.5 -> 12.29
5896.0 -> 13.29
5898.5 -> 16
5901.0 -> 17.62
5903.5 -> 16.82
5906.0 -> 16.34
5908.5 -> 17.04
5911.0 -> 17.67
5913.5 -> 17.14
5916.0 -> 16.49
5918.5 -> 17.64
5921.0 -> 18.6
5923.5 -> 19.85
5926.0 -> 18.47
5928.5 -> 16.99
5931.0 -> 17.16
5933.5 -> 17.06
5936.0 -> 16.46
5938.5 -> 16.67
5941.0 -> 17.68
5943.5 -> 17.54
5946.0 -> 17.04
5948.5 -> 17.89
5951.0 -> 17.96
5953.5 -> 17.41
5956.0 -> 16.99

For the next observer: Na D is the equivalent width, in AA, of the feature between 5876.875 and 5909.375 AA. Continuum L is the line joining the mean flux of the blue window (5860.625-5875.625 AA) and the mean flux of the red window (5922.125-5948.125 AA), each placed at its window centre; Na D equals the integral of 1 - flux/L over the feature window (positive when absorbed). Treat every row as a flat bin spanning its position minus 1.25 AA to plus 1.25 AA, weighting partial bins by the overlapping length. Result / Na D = 4.3 AA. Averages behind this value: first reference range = 18.4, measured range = 15.7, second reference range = 17.5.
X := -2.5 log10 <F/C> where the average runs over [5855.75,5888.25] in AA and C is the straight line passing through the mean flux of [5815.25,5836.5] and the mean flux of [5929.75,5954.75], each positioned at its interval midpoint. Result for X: 0.023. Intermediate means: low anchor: 18.5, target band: 17.6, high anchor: 17.3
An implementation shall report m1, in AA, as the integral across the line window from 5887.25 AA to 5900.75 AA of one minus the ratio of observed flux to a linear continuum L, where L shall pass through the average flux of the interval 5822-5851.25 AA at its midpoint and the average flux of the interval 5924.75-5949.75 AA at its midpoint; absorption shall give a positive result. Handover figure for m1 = 2.9 AA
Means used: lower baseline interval 18.7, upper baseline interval 17.3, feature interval 14.1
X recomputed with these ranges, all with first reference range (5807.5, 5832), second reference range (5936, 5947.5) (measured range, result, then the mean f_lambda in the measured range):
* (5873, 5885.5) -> 0.02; 17.5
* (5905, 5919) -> 0.03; 17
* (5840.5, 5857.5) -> -0.03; 18.7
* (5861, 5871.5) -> -0.02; 18.4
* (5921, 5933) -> -0.05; 18.1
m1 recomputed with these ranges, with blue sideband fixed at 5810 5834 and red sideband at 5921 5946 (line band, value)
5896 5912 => 1.1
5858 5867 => 0.2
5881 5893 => 1.8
